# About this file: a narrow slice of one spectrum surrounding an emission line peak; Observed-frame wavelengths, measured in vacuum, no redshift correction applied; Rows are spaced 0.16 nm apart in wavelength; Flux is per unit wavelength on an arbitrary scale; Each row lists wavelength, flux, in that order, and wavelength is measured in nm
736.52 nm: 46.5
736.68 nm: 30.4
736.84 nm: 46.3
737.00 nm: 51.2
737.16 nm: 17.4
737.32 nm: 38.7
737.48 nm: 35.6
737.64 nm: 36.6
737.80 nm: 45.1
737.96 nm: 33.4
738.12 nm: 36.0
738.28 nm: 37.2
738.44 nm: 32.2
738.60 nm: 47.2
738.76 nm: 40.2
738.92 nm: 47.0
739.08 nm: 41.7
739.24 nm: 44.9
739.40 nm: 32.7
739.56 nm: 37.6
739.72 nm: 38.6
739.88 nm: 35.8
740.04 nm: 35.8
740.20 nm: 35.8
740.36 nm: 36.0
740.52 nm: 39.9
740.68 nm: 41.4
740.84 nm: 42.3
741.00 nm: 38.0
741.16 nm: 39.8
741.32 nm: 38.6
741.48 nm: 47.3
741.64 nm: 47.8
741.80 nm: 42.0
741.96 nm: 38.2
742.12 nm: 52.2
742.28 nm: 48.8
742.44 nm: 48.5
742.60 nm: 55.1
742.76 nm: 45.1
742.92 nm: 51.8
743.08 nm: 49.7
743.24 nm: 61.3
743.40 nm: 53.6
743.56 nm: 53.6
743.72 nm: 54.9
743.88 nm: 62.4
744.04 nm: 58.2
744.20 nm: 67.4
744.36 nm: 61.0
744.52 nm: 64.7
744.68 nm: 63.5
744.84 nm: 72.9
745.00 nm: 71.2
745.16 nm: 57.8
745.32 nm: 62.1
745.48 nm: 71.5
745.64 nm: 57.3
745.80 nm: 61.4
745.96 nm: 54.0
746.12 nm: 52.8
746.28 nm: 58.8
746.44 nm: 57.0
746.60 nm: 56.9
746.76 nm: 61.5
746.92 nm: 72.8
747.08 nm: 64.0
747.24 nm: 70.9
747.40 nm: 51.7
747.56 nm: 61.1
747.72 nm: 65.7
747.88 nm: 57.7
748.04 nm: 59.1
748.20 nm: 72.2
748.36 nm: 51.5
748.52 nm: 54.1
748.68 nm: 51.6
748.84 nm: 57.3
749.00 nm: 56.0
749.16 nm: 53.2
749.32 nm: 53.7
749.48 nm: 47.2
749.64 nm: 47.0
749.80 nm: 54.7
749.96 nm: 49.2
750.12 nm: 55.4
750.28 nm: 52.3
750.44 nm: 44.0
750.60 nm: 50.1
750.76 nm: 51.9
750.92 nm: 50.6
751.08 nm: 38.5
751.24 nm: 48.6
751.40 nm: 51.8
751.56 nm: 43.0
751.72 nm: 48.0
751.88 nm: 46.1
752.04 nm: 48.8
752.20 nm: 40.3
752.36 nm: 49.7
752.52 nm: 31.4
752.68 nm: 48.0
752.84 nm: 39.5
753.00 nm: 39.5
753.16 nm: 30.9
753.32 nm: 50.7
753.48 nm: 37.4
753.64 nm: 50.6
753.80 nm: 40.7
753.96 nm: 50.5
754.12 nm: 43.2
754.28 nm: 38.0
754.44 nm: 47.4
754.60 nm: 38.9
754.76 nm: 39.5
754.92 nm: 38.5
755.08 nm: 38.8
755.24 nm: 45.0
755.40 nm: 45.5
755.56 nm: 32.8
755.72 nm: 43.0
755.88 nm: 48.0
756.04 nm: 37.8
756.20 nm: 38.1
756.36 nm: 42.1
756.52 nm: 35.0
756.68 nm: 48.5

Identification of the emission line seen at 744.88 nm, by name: Mg II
